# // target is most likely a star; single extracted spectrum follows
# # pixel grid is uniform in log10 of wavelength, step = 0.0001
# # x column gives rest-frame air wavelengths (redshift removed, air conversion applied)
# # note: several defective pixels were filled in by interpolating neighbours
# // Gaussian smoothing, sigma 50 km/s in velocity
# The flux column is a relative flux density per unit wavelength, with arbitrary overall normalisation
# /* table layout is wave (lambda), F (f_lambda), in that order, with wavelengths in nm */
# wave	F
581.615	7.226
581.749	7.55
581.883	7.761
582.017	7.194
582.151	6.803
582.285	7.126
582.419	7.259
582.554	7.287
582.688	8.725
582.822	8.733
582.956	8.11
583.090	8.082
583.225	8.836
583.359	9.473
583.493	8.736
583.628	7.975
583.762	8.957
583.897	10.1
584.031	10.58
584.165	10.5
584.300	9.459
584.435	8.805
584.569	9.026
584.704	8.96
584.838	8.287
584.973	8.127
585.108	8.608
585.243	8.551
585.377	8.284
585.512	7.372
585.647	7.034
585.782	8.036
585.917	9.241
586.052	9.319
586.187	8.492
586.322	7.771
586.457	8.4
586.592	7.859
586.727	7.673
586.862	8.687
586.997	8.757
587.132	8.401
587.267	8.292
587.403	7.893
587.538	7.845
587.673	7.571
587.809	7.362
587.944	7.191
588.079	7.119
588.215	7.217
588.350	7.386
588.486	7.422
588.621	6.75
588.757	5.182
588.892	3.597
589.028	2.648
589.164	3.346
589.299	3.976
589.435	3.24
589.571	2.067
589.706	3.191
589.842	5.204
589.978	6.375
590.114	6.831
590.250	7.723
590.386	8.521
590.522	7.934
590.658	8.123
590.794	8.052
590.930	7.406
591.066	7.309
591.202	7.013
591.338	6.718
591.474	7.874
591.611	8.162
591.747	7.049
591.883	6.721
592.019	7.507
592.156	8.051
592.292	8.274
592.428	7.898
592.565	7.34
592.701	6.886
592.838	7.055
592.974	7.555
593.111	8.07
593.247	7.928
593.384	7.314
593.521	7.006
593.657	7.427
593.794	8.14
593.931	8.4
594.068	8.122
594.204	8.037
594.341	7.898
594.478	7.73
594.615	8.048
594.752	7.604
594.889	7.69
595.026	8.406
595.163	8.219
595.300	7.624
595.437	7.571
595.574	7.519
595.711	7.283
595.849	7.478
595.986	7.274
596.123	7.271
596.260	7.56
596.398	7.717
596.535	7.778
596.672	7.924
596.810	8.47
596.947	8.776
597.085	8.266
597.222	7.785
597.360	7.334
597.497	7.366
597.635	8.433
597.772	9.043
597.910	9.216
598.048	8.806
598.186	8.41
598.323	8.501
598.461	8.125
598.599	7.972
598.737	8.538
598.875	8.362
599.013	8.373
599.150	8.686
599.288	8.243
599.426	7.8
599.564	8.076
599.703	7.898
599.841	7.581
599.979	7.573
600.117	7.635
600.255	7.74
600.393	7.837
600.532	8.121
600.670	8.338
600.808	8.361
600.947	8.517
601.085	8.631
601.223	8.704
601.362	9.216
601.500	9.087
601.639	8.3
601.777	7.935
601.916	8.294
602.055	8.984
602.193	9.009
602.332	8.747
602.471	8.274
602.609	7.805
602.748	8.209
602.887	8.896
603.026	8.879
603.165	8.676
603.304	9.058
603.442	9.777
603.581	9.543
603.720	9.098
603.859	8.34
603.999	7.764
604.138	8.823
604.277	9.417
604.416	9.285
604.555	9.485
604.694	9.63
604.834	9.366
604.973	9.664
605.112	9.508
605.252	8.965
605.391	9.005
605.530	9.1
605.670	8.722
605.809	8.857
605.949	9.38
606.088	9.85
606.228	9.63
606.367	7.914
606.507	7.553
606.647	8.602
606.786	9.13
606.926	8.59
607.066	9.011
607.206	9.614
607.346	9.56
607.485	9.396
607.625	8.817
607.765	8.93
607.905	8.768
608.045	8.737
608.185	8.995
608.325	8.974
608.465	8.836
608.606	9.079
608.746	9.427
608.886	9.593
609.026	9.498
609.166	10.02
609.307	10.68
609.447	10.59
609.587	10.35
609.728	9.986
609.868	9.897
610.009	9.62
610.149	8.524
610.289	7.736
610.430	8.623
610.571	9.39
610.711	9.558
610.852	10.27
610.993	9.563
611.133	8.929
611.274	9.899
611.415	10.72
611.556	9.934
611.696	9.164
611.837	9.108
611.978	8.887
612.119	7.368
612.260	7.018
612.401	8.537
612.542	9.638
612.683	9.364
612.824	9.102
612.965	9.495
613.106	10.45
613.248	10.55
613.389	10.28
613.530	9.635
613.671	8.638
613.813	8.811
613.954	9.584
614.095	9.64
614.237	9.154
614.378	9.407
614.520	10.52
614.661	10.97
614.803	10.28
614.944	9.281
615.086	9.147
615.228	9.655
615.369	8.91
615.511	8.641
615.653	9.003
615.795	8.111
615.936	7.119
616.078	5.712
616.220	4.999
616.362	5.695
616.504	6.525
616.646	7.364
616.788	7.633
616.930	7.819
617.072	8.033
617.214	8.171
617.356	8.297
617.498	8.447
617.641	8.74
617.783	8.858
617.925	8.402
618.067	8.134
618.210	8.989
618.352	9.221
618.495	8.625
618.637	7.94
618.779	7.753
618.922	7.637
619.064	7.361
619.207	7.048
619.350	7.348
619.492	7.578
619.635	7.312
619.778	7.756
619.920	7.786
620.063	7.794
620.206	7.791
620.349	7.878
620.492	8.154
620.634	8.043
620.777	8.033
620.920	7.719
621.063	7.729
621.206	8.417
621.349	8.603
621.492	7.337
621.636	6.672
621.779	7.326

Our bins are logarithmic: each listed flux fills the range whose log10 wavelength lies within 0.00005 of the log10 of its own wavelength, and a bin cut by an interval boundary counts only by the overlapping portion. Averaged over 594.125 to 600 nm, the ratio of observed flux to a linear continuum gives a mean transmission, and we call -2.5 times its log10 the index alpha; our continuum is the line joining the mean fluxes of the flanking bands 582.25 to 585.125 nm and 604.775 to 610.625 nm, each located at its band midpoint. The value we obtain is 0.13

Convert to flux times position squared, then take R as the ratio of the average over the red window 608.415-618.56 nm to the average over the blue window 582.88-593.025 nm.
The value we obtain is 1.30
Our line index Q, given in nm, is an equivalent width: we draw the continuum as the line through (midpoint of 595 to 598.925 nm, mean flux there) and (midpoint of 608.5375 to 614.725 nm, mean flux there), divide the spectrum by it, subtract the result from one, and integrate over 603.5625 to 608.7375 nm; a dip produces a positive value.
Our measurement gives -0.05 nm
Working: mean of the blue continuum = 8.03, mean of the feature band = 9.02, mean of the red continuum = 9.48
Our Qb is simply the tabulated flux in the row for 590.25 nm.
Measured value 7.723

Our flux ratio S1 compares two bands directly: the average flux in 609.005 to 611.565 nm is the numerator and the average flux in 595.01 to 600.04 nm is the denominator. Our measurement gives 1.2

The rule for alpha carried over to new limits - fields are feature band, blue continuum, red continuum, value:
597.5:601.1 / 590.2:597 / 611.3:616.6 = -0.03 mag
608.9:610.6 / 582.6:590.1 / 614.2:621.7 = -0.20 mag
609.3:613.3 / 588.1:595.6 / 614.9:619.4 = -0.21 mag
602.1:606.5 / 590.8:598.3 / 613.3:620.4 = -0.12 mag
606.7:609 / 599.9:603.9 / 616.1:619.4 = -0.11 mag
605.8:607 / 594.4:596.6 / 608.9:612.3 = 0.01 mag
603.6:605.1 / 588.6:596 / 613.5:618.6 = -0.18 mag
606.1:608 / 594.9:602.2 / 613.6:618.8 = -0.08 mag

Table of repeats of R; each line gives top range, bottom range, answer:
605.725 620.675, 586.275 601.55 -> 1.24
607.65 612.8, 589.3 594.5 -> 1.38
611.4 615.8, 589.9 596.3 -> 1.31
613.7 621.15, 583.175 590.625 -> 1.21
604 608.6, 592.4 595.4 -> 1.22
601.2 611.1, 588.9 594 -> 1.42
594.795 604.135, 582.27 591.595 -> 1.14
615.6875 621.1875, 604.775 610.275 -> 0.87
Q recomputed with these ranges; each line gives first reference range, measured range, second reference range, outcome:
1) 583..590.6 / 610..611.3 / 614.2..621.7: -0.197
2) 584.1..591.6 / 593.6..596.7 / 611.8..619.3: -0.065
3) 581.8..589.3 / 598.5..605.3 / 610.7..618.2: -0.157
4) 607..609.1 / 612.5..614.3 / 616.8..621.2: -0.203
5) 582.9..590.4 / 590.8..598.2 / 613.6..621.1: -0.089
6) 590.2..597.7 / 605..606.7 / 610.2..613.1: -0.053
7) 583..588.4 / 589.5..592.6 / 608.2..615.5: 0.580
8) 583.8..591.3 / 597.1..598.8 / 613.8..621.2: -0.139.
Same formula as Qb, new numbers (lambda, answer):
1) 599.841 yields 7.581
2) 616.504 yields 6.525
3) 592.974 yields 7.555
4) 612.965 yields 9.495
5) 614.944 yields 9.281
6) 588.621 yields 6.75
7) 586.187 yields 8.492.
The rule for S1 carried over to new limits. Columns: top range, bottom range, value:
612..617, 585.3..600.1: 1.16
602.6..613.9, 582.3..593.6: 1.22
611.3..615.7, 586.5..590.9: 1.43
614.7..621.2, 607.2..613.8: 0.85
